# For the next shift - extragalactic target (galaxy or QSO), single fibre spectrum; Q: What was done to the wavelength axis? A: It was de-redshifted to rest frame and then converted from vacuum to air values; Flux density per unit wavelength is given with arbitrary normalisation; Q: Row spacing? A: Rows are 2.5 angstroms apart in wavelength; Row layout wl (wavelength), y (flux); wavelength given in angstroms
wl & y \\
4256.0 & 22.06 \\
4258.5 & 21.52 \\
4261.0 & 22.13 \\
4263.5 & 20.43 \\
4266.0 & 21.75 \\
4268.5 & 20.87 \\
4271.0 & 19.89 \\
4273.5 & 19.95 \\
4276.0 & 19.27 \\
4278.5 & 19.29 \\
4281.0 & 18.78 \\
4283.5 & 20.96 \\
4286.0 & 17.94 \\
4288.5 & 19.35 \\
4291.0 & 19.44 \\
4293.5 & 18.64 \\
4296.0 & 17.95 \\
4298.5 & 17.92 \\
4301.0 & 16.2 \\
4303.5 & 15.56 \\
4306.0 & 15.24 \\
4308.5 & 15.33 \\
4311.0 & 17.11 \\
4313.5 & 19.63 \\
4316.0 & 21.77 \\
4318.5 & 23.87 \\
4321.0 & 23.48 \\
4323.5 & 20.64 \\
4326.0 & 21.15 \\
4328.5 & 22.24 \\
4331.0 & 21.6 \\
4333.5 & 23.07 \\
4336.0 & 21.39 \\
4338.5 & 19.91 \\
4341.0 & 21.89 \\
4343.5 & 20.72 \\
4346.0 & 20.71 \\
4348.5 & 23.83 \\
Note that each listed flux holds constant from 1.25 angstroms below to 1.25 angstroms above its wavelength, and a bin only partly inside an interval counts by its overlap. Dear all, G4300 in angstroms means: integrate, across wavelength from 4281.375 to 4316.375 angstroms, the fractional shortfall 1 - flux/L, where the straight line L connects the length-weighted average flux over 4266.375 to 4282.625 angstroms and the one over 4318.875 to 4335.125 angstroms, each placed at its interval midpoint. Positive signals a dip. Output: 4.8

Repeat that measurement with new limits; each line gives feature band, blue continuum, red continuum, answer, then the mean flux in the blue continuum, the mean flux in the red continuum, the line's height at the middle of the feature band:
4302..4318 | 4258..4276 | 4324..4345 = 2.6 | 20.8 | 21.5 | 21.2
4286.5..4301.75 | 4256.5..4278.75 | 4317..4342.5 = 2.1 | 20.7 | 21.9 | 21.2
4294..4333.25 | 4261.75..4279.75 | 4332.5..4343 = 3.1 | 20.3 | 21.5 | 21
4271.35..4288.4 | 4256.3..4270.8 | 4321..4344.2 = 1.6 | 21.3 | 21.5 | 21.3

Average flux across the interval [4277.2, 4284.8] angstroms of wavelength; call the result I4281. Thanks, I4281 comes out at 19.7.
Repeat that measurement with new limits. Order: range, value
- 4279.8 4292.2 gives 19.3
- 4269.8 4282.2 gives 19.4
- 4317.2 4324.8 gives 22.6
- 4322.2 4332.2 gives 21.4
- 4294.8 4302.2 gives 17.4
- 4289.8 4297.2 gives 18.7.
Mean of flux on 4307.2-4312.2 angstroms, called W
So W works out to 16.2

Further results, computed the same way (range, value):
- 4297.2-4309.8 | 16.1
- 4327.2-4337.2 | 22.1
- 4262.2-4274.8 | 20.6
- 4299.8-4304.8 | 15.9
